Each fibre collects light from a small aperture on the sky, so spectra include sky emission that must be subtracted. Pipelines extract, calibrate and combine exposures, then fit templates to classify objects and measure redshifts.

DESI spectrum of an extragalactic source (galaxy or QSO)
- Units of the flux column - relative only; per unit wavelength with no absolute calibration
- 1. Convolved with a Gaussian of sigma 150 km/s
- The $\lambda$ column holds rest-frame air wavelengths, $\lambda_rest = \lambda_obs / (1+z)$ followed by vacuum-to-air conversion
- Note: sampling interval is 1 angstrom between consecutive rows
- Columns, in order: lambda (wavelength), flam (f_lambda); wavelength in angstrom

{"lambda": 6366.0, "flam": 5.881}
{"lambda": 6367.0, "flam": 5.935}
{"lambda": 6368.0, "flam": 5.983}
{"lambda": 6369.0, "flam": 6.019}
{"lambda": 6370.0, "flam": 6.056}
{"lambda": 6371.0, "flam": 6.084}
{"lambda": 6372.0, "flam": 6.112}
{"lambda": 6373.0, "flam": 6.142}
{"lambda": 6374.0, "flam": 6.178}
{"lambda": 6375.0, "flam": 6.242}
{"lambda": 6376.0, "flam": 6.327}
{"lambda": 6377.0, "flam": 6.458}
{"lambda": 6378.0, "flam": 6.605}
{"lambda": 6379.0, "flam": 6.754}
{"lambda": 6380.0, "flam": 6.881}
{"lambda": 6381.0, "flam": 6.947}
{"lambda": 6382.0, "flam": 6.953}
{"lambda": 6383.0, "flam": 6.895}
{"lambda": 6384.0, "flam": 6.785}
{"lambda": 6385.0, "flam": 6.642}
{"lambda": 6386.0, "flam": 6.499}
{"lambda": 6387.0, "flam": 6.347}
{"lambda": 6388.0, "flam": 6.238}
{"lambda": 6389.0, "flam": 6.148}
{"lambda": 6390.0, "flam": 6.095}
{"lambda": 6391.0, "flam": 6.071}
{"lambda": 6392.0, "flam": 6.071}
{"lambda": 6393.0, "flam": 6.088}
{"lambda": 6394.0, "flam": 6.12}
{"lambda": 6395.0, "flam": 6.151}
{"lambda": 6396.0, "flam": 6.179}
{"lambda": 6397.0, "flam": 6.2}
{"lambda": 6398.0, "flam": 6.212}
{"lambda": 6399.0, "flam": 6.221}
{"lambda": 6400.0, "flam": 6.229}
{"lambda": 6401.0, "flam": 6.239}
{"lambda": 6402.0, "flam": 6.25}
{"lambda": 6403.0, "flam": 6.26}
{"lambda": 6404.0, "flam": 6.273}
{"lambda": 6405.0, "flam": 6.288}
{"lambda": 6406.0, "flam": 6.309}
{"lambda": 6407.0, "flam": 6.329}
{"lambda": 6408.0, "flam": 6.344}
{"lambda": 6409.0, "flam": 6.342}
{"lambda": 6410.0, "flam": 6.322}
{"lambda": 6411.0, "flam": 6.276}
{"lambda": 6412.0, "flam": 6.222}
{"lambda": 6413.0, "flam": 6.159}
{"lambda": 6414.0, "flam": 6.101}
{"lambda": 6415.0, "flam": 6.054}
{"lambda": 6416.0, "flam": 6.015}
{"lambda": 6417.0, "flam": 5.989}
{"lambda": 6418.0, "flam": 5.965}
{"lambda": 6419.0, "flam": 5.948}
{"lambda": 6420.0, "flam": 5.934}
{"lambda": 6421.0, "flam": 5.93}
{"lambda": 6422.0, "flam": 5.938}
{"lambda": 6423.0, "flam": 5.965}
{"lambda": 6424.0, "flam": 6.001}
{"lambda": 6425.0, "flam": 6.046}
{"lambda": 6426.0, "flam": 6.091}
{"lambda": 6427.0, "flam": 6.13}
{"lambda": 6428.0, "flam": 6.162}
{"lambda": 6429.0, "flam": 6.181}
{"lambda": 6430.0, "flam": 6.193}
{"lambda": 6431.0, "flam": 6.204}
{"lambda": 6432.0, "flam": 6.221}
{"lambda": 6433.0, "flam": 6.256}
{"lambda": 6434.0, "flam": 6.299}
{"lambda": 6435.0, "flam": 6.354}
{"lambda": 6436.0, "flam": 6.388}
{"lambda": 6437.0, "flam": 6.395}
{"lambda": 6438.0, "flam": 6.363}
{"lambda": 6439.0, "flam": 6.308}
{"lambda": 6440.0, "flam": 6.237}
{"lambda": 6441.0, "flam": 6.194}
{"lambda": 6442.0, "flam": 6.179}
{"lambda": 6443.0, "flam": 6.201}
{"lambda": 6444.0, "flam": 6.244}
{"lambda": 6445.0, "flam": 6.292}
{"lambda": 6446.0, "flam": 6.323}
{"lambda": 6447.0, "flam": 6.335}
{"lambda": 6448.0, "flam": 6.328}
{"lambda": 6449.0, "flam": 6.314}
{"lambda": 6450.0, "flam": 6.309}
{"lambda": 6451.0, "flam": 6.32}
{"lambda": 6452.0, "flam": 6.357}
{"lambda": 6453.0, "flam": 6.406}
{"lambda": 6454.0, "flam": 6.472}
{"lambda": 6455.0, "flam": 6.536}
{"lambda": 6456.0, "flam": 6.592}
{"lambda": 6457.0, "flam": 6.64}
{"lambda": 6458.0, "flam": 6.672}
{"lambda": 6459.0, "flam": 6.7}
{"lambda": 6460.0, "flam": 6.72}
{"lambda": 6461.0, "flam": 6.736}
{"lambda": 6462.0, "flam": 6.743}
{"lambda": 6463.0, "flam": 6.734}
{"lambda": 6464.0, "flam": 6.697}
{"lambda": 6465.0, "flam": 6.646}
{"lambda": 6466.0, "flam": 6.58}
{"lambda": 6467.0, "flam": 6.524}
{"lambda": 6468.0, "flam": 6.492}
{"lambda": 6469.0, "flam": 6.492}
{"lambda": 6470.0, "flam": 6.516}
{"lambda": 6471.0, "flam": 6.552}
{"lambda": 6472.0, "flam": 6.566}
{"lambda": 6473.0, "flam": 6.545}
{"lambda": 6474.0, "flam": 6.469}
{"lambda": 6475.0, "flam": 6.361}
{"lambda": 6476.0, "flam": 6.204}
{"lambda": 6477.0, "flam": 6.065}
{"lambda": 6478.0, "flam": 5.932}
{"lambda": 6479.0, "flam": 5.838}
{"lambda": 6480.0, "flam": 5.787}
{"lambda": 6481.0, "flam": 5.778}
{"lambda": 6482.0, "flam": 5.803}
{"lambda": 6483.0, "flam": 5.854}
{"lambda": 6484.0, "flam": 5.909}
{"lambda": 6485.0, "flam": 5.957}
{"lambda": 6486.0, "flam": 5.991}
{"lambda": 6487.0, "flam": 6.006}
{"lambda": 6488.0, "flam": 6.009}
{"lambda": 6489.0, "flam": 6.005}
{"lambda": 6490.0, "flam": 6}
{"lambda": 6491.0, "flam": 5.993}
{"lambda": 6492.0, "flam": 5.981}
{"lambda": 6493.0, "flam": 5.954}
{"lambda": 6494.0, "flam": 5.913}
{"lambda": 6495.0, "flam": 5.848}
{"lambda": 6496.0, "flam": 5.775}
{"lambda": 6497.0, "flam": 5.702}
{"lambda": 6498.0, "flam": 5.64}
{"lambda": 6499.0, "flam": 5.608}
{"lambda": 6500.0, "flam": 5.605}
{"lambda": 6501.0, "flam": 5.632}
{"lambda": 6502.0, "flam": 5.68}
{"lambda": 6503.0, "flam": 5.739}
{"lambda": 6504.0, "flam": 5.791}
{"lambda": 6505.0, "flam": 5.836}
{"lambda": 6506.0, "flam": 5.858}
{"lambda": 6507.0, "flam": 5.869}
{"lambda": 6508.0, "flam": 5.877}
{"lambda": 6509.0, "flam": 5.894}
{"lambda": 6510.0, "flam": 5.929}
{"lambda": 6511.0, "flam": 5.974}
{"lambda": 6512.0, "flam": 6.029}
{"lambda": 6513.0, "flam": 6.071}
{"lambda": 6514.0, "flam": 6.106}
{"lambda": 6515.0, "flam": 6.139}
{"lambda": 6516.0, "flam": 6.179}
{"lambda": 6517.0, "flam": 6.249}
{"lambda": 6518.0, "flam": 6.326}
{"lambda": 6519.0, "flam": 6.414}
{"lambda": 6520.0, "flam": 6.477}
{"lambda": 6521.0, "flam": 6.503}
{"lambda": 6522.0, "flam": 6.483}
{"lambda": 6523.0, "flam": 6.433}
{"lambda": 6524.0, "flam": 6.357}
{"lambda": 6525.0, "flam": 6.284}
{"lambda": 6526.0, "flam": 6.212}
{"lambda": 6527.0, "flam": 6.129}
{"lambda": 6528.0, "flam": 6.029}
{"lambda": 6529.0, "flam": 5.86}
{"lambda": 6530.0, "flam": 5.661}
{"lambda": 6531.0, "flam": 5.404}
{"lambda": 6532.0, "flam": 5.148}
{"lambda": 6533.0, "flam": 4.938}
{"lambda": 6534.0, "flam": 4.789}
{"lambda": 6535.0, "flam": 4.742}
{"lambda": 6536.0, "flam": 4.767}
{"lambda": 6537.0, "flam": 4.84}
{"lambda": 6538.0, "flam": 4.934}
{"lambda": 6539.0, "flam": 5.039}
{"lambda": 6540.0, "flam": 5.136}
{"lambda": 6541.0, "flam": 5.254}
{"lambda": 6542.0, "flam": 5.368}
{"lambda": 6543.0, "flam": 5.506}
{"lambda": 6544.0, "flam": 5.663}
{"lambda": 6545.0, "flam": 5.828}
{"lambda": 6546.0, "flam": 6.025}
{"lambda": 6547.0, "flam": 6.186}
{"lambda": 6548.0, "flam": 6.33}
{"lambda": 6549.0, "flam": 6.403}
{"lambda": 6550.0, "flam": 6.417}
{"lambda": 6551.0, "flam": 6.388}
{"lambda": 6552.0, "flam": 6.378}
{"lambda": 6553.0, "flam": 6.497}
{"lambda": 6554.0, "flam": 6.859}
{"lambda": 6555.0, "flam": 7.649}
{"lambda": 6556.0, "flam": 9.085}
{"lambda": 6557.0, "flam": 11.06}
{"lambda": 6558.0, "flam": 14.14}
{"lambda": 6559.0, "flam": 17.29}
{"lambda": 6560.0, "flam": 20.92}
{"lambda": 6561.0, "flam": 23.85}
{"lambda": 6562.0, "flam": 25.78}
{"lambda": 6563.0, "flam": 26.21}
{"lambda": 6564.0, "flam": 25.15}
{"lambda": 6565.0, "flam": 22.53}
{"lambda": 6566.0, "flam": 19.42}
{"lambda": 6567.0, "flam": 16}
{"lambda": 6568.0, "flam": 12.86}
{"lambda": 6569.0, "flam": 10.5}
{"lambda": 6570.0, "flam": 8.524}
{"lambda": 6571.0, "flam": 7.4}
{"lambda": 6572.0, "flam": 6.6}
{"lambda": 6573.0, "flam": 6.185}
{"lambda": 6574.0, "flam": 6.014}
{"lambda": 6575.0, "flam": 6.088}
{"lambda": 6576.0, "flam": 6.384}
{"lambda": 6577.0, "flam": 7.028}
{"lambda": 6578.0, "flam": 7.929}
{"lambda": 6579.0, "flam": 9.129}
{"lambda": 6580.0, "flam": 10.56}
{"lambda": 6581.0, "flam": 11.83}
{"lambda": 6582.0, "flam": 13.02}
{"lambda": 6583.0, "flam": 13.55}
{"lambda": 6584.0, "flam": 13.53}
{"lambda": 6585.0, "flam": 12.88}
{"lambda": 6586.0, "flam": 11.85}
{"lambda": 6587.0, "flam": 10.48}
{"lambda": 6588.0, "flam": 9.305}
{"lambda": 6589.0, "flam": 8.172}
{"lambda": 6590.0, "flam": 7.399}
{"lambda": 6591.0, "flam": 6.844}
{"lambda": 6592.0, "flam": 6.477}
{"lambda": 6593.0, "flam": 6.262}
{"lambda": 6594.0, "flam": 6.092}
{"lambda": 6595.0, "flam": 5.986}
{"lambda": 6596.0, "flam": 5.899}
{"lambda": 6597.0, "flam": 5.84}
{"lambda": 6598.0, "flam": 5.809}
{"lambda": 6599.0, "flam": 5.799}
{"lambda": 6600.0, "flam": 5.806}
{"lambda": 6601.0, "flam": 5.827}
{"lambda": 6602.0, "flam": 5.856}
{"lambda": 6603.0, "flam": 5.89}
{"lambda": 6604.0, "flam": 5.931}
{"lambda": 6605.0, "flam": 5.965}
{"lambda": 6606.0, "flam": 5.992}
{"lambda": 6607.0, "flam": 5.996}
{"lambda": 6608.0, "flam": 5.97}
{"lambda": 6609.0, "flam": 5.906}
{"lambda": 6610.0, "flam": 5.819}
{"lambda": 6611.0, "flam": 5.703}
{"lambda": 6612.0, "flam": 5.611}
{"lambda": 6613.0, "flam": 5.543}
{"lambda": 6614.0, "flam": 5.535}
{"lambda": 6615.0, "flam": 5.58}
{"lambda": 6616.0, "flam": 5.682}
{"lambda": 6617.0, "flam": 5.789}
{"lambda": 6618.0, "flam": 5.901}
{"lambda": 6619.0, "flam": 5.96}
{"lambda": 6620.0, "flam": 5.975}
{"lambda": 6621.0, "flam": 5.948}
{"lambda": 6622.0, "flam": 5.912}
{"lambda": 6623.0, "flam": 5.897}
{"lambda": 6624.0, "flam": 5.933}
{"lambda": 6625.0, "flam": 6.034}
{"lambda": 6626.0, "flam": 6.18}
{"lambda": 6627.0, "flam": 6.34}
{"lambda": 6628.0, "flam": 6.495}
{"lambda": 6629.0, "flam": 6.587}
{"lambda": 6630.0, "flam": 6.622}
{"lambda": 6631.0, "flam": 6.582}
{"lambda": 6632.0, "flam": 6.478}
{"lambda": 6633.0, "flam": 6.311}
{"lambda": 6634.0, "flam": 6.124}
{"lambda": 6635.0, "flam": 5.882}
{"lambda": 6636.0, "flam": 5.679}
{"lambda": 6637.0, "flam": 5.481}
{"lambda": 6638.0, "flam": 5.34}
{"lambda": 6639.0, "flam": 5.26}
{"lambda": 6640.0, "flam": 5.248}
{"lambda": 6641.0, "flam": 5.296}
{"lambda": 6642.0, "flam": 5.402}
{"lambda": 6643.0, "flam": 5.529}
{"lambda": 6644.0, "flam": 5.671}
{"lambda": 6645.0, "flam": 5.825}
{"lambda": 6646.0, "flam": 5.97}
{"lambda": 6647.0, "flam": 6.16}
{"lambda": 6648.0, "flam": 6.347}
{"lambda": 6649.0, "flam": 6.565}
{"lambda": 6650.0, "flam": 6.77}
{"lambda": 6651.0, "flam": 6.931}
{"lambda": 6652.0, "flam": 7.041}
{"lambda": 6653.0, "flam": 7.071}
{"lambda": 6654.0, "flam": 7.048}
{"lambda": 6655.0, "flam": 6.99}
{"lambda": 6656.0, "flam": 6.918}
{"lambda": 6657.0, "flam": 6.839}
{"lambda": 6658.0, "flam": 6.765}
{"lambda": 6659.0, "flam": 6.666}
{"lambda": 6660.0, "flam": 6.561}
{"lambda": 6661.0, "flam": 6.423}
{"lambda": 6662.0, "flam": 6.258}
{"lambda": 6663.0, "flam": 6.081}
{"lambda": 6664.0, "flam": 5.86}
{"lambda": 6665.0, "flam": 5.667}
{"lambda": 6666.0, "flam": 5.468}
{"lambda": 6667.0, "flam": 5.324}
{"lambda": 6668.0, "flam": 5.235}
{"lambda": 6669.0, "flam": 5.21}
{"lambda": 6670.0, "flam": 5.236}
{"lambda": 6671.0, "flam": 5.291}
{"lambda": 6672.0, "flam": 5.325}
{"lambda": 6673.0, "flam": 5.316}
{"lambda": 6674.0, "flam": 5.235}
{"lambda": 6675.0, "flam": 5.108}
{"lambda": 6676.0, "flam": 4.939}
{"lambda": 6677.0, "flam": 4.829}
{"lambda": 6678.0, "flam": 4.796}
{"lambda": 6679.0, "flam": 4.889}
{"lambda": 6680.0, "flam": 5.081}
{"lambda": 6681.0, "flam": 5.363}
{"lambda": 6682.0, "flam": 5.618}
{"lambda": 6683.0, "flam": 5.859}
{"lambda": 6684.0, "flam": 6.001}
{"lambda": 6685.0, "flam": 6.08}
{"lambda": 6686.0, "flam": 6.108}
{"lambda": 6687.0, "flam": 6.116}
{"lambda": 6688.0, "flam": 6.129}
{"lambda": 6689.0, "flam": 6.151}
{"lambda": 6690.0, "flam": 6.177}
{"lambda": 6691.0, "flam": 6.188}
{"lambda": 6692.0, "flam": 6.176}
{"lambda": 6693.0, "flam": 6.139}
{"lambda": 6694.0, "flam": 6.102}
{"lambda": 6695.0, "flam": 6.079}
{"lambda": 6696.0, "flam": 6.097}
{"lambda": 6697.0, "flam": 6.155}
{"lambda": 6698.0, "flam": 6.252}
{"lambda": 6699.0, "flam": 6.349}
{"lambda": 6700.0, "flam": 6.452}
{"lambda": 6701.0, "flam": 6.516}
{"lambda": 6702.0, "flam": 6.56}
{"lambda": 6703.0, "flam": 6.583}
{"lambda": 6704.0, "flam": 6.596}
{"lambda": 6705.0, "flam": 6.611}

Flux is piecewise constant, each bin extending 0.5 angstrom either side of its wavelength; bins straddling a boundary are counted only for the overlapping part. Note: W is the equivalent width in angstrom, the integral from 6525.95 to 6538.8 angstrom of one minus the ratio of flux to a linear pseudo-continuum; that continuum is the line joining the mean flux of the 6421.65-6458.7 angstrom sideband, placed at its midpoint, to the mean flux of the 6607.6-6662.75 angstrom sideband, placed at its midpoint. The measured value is 1.87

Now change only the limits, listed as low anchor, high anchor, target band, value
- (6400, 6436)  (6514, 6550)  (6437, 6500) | -2.6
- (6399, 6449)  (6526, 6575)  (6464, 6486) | 3.7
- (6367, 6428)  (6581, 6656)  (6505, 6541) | 3.9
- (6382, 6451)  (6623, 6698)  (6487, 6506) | 1.0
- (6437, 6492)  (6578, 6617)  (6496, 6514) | 2.3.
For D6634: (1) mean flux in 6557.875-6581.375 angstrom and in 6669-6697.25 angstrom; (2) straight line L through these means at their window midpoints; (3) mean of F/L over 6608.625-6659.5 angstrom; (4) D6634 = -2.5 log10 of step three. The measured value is 0.416 mag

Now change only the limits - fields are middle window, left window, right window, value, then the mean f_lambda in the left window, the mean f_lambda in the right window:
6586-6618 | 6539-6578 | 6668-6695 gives 0.36 mag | 10.6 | 5.6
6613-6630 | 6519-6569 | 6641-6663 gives 0.20 mag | 9.27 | 6.43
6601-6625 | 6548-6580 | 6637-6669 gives 0.43 mag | 11.9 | 6.12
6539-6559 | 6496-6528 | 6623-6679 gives -0.19 mag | 6.03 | 5.96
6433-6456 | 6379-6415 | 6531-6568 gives 0.19 mag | 6.34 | 10.2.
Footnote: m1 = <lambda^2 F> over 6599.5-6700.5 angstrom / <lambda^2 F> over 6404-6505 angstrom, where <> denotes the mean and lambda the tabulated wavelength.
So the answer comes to 1.02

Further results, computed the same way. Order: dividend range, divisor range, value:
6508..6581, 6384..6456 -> 1.43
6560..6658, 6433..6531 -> 1.36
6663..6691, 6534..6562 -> 0.69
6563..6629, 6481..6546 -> 1.45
